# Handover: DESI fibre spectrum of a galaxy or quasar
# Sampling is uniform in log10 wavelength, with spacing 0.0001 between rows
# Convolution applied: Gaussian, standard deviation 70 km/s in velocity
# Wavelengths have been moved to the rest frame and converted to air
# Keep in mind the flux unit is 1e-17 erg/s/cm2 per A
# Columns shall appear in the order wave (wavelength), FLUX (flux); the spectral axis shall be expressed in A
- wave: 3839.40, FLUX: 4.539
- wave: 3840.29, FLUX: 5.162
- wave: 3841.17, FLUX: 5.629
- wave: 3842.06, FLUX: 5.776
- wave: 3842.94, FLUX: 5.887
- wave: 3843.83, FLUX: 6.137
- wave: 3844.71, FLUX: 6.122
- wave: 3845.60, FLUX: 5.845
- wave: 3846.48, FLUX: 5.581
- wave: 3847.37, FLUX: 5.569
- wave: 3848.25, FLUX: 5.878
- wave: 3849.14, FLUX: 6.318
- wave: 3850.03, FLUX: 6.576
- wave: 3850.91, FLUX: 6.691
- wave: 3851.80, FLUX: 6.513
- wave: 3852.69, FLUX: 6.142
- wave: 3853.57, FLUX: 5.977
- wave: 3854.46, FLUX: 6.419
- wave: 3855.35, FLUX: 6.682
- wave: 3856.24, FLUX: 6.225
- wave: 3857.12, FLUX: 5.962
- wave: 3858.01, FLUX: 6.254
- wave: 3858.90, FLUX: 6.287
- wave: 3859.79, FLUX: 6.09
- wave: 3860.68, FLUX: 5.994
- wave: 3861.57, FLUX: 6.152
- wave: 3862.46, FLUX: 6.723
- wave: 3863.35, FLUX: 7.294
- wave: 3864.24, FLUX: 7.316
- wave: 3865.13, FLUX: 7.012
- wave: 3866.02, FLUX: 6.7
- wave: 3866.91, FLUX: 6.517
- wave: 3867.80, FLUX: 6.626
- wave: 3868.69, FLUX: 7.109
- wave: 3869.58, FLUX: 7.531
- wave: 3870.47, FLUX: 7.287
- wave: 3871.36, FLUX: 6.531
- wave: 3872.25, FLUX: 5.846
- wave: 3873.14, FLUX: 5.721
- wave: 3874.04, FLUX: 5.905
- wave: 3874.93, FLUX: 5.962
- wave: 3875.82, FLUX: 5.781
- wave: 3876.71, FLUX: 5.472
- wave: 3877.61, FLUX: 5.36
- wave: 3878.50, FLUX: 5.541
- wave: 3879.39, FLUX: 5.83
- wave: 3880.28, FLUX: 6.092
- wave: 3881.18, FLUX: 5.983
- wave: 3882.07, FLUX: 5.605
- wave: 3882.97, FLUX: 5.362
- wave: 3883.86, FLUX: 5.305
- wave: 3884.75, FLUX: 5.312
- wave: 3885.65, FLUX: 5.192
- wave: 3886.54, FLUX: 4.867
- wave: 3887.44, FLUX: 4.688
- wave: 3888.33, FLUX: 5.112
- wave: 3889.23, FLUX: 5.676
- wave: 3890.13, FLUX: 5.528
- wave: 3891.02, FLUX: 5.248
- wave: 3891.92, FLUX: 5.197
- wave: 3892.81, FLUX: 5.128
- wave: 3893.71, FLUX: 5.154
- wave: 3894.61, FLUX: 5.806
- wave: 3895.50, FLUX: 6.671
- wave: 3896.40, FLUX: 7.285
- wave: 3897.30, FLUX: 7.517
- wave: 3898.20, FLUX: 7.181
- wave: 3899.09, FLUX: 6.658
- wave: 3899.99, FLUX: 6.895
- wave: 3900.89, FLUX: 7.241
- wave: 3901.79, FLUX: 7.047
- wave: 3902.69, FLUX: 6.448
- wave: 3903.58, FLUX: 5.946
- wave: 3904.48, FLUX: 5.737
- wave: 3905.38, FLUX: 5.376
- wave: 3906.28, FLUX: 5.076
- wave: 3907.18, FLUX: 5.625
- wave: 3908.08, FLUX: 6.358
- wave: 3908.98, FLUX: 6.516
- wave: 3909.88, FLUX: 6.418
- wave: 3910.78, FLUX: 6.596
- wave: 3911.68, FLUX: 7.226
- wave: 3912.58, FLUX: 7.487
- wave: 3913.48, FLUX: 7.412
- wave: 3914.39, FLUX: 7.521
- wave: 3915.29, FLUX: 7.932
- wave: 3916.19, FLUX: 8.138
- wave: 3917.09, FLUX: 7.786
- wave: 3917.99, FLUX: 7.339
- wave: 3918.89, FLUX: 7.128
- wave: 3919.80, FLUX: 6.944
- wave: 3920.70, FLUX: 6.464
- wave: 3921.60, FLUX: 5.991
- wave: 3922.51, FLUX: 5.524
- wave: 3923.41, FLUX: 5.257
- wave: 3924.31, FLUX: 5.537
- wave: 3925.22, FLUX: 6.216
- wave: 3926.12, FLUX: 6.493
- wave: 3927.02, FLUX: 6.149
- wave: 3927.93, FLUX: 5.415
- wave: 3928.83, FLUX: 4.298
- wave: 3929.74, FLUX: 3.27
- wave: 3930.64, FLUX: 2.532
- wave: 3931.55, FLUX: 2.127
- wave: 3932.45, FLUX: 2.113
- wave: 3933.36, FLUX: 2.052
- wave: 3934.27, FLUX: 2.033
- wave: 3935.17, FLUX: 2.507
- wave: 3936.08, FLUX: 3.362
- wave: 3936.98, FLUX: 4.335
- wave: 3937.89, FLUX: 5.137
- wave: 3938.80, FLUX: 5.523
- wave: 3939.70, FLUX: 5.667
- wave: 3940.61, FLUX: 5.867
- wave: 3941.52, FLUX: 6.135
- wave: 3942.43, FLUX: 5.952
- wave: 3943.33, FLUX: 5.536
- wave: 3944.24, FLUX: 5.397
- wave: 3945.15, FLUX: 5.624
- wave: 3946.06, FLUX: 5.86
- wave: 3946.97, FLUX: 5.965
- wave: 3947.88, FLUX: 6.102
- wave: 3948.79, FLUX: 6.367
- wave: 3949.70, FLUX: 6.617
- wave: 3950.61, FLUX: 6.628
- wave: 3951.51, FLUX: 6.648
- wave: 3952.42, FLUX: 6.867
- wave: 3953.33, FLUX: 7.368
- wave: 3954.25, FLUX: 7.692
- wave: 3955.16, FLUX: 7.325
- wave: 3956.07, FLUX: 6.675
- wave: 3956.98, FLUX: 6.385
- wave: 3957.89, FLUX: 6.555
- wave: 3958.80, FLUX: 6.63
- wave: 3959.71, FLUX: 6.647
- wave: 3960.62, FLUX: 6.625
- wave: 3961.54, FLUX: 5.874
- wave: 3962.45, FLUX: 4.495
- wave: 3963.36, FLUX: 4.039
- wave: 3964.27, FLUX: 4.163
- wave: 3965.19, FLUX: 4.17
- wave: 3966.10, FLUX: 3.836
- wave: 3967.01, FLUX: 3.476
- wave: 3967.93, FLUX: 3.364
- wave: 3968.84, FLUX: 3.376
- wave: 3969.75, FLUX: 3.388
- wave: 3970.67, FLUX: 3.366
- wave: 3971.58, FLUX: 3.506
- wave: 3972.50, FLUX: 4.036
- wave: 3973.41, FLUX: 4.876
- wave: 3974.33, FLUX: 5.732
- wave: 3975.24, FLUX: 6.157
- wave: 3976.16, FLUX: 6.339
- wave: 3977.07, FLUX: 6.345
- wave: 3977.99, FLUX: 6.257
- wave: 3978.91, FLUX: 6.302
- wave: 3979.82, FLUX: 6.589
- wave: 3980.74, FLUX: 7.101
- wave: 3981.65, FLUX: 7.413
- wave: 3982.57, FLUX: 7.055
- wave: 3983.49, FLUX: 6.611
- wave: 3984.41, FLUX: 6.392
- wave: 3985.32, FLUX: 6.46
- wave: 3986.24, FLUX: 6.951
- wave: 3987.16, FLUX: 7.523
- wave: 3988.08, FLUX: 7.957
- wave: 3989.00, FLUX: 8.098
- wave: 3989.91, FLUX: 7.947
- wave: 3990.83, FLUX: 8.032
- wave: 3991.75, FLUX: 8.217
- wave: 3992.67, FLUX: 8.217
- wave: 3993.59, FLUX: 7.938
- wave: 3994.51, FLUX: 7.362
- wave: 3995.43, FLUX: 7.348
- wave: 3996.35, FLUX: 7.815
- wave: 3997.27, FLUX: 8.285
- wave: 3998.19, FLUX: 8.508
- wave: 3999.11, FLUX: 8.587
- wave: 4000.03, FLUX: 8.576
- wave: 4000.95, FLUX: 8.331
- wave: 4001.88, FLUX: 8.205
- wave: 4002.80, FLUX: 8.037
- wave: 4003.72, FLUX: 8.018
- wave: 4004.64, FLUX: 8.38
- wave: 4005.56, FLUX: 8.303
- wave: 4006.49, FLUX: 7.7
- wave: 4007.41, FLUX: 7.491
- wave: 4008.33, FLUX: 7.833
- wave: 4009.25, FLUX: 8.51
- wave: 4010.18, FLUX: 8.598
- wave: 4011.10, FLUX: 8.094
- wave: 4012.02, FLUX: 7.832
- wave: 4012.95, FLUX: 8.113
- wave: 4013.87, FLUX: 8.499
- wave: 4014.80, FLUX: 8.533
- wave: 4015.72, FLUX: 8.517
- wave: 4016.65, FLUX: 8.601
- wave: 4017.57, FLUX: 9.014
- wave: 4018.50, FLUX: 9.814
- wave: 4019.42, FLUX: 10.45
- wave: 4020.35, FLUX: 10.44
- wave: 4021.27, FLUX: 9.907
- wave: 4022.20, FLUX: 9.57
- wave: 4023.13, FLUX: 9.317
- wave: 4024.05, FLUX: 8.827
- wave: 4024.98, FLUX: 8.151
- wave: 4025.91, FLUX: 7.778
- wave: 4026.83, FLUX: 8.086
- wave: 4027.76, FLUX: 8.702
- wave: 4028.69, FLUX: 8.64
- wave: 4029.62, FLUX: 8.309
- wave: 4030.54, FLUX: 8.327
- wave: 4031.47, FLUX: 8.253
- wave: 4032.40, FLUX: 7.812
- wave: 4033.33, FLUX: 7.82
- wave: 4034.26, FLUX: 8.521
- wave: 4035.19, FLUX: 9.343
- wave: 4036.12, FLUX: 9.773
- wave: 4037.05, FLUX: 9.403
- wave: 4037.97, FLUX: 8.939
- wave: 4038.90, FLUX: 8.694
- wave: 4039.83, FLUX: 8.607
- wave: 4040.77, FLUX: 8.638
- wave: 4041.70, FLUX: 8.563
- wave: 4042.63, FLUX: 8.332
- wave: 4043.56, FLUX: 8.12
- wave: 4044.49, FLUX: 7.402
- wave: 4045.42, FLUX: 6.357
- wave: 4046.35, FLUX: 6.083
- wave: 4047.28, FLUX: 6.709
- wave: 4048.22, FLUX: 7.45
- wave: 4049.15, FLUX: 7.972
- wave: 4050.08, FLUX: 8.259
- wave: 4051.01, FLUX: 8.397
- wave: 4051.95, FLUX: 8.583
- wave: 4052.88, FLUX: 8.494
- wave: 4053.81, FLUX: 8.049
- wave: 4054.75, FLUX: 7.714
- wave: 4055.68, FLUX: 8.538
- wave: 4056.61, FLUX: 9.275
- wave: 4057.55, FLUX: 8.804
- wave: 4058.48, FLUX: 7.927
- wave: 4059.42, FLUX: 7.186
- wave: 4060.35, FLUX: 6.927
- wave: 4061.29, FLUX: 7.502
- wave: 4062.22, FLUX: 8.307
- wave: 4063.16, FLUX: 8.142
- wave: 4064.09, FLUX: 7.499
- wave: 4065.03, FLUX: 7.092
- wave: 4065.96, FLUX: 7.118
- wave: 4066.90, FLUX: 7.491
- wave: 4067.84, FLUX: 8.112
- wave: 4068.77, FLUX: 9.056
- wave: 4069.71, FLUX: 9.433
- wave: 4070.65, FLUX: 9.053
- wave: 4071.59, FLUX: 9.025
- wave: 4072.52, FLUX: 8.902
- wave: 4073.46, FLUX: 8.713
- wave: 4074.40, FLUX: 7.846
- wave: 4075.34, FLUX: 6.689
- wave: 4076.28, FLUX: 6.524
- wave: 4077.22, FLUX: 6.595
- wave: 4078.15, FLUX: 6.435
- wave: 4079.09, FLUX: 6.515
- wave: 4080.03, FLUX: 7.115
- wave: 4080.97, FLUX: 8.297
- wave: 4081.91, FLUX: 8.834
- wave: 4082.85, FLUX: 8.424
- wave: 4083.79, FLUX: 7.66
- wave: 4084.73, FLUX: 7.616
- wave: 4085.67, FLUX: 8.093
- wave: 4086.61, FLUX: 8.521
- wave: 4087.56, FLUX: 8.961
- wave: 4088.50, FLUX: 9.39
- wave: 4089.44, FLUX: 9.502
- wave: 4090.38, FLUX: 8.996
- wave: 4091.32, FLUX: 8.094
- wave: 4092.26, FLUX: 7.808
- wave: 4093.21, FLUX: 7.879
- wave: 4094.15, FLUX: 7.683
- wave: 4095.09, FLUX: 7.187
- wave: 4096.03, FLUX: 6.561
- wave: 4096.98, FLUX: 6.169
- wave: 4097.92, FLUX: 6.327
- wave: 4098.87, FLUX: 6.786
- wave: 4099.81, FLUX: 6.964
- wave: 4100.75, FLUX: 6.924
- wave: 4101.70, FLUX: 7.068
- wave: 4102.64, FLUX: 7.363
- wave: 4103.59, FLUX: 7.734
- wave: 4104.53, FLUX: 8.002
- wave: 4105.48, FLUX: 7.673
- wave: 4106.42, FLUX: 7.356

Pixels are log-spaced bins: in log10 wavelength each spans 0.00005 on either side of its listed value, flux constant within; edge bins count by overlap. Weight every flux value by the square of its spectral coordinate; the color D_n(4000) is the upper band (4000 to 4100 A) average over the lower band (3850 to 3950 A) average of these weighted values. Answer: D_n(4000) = 1.49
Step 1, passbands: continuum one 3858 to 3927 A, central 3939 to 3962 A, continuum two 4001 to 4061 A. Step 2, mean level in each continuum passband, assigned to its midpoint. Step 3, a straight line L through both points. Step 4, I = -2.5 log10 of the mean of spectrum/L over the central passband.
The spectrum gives 0.13 mag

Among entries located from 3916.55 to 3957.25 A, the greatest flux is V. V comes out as 7.786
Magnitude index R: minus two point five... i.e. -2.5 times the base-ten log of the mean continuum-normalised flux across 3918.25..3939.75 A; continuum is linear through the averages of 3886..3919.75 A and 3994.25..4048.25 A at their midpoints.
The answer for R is 0.410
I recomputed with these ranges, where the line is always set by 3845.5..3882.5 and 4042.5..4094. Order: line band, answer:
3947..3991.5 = 0.19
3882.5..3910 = 0.11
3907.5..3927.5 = -0.01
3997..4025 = -0.15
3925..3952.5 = 0.36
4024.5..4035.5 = -0.09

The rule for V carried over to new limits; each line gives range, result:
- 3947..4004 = 8.587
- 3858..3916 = 7.932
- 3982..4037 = 10.45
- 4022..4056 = 9.773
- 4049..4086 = 9.433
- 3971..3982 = 7.413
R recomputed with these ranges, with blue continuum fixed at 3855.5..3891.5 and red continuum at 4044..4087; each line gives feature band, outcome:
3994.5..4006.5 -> -0.13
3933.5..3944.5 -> 0.38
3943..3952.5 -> 0.10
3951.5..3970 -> 0.24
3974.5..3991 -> 0.02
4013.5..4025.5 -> -0.23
